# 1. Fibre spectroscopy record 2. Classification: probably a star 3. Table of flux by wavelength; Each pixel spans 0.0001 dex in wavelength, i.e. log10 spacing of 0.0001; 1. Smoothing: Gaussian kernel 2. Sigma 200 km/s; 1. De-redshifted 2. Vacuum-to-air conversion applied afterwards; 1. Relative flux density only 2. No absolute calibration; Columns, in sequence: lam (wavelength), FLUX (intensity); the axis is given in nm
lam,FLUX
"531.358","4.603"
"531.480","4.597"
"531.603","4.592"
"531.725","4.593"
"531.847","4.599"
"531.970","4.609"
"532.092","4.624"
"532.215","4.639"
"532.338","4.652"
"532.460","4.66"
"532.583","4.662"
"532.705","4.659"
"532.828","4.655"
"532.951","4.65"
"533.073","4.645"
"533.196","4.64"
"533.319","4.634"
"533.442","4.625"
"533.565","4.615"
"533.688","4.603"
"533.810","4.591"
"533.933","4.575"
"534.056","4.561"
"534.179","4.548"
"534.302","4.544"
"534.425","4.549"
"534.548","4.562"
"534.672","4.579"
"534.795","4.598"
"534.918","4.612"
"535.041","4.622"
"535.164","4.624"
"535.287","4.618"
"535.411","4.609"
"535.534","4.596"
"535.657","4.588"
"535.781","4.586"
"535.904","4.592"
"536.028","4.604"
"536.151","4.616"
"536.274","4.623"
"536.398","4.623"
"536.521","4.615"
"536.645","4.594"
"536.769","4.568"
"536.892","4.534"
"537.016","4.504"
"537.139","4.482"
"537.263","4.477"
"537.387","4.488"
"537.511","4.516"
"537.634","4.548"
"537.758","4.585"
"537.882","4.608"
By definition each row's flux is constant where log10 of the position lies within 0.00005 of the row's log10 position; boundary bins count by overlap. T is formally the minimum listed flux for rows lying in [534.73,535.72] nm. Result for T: 4.588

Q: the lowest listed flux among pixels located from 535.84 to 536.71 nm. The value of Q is 4.592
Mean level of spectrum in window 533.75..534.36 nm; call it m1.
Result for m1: 4.56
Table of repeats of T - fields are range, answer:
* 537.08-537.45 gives 4.477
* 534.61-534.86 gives 4.579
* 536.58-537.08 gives 4.504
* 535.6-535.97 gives 4.586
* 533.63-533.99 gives 4.575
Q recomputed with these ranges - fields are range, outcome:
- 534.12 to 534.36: 4.544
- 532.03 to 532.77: 4.624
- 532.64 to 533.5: 4.625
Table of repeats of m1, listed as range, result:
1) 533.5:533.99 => 4.6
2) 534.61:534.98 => 4.6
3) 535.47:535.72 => 4.59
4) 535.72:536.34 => 4.61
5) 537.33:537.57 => 4.5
